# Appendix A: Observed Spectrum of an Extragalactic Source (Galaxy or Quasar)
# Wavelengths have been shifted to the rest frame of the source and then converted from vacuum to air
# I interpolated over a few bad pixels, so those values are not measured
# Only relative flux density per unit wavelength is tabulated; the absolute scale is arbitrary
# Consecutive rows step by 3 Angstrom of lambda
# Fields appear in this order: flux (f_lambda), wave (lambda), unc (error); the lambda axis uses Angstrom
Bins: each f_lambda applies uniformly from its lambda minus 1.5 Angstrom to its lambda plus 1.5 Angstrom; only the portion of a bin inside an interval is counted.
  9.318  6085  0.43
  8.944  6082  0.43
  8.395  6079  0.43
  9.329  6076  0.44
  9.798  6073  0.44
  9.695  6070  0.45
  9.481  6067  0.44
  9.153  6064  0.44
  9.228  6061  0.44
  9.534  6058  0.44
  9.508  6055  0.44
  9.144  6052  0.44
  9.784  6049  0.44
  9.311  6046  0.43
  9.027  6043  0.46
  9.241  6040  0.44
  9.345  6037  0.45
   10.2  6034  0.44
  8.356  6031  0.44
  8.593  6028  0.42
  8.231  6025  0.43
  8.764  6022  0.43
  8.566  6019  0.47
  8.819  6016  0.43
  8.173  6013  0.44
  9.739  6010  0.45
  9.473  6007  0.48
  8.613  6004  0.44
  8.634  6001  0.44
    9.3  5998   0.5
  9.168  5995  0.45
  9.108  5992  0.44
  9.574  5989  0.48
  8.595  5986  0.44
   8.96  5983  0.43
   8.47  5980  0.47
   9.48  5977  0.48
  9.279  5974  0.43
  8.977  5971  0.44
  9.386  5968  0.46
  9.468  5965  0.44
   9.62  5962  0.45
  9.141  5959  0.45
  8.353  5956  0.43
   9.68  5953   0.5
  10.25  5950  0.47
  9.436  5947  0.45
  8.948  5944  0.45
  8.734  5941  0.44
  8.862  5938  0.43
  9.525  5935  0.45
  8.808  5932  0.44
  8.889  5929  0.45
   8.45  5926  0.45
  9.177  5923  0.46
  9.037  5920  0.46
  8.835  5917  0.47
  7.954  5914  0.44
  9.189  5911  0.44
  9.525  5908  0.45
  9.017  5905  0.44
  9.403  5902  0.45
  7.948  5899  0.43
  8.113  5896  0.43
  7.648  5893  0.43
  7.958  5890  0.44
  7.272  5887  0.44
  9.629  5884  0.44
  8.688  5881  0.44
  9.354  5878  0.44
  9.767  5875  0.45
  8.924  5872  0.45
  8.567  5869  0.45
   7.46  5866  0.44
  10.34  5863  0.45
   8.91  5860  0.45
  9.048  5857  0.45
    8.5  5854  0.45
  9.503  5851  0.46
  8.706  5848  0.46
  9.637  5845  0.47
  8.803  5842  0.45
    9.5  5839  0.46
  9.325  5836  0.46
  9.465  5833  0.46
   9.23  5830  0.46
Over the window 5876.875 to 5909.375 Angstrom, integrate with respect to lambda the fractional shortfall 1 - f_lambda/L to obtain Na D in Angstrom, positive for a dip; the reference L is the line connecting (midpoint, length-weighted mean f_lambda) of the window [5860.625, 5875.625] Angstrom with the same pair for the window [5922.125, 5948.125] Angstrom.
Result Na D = 1.4 Angstrom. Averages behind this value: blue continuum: 8.96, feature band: 8.58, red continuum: 8.97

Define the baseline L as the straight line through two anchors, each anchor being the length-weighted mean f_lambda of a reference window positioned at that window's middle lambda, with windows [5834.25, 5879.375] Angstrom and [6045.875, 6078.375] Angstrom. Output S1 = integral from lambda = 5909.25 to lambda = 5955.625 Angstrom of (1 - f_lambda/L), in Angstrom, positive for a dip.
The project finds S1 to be 0.9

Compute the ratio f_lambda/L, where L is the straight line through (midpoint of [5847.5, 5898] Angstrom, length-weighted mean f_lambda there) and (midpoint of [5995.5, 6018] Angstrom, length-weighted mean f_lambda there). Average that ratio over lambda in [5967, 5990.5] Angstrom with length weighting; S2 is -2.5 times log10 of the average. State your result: -0.02 mag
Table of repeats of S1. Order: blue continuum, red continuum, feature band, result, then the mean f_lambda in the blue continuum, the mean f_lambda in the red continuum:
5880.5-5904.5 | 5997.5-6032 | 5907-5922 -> -0.8 Angstrom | 8.35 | 8.76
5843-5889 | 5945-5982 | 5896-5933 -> 1.2 Angstrom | 8.94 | 9.29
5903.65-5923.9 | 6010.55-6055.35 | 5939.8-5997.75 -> -1.4 Angstrom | 8.96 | 9.01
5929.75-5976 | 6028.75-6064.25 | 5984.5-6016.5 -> 0.8 Angstrom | 9.23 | 9.31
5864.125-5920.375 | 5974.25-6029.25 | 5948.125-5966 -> -1.2 Angstrom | 8.65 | 8.91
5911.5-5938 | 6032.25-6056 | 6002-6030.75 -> 1.7 Angstrom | 8.85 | 9.43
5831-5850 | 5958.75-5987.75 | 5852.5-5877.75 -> 0.7 Angstrom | 9.25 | 9.14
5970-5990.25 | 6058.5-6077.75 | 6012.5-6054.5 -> 1.3 Angstrom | 9.04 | 9.44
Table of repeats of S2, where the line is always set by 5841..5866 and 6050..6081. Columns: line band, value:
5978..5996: 0.03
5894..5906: 0.07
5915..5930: 0.04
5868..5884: 0.00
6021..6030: 0.09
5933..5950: 0.00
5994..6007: 0.03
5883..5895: 0.13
